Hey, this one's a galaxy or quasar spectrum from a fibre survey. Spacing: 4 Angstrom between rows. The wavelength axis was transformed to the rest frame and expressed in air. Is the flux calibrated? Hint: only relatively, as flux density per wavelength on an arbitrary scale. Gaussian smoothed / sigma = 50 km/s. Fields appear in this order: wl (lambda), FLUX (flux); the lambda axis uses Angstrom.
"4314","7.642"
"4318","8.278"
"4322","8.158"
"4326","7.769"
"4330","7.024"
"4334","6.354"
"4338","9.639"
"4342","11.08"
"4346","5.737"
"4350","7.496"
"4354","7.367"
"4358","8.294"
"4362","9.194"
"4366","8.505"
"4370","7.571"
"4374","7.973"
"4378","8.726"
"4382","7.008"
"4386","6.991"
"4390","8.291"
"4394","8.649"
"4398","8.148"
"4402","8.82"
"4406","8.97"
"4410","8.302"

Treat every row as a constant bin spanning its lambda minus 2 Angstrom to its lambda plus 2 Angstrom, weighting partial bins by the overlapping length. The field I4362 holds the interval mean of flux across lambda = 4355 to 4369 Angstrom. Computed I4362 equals 8.49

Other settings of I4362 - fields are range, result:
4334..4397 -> 8.11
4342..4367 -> 8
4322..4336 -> 7.21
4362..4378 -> 8.25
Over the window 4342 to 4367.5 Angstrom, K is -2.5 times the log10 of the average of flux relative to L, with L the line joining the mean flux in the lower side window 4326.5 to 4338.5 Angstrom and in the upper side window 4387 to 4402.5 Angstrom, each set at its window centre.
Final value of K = -0.034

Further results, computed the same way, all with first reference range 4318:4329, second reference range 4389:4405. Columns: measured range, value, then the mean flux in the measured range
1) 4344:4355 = 0.19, 6.82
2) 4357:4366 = -0.06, 8.74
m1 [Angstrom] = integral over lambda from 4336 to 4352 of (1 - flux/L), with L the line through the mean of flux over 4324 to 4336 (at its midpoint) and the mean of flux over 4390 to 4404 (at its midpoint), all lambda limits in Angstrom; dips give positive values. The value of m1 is -2.5 Angstrom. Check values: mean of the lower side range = 7.05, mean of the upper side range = 8.5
